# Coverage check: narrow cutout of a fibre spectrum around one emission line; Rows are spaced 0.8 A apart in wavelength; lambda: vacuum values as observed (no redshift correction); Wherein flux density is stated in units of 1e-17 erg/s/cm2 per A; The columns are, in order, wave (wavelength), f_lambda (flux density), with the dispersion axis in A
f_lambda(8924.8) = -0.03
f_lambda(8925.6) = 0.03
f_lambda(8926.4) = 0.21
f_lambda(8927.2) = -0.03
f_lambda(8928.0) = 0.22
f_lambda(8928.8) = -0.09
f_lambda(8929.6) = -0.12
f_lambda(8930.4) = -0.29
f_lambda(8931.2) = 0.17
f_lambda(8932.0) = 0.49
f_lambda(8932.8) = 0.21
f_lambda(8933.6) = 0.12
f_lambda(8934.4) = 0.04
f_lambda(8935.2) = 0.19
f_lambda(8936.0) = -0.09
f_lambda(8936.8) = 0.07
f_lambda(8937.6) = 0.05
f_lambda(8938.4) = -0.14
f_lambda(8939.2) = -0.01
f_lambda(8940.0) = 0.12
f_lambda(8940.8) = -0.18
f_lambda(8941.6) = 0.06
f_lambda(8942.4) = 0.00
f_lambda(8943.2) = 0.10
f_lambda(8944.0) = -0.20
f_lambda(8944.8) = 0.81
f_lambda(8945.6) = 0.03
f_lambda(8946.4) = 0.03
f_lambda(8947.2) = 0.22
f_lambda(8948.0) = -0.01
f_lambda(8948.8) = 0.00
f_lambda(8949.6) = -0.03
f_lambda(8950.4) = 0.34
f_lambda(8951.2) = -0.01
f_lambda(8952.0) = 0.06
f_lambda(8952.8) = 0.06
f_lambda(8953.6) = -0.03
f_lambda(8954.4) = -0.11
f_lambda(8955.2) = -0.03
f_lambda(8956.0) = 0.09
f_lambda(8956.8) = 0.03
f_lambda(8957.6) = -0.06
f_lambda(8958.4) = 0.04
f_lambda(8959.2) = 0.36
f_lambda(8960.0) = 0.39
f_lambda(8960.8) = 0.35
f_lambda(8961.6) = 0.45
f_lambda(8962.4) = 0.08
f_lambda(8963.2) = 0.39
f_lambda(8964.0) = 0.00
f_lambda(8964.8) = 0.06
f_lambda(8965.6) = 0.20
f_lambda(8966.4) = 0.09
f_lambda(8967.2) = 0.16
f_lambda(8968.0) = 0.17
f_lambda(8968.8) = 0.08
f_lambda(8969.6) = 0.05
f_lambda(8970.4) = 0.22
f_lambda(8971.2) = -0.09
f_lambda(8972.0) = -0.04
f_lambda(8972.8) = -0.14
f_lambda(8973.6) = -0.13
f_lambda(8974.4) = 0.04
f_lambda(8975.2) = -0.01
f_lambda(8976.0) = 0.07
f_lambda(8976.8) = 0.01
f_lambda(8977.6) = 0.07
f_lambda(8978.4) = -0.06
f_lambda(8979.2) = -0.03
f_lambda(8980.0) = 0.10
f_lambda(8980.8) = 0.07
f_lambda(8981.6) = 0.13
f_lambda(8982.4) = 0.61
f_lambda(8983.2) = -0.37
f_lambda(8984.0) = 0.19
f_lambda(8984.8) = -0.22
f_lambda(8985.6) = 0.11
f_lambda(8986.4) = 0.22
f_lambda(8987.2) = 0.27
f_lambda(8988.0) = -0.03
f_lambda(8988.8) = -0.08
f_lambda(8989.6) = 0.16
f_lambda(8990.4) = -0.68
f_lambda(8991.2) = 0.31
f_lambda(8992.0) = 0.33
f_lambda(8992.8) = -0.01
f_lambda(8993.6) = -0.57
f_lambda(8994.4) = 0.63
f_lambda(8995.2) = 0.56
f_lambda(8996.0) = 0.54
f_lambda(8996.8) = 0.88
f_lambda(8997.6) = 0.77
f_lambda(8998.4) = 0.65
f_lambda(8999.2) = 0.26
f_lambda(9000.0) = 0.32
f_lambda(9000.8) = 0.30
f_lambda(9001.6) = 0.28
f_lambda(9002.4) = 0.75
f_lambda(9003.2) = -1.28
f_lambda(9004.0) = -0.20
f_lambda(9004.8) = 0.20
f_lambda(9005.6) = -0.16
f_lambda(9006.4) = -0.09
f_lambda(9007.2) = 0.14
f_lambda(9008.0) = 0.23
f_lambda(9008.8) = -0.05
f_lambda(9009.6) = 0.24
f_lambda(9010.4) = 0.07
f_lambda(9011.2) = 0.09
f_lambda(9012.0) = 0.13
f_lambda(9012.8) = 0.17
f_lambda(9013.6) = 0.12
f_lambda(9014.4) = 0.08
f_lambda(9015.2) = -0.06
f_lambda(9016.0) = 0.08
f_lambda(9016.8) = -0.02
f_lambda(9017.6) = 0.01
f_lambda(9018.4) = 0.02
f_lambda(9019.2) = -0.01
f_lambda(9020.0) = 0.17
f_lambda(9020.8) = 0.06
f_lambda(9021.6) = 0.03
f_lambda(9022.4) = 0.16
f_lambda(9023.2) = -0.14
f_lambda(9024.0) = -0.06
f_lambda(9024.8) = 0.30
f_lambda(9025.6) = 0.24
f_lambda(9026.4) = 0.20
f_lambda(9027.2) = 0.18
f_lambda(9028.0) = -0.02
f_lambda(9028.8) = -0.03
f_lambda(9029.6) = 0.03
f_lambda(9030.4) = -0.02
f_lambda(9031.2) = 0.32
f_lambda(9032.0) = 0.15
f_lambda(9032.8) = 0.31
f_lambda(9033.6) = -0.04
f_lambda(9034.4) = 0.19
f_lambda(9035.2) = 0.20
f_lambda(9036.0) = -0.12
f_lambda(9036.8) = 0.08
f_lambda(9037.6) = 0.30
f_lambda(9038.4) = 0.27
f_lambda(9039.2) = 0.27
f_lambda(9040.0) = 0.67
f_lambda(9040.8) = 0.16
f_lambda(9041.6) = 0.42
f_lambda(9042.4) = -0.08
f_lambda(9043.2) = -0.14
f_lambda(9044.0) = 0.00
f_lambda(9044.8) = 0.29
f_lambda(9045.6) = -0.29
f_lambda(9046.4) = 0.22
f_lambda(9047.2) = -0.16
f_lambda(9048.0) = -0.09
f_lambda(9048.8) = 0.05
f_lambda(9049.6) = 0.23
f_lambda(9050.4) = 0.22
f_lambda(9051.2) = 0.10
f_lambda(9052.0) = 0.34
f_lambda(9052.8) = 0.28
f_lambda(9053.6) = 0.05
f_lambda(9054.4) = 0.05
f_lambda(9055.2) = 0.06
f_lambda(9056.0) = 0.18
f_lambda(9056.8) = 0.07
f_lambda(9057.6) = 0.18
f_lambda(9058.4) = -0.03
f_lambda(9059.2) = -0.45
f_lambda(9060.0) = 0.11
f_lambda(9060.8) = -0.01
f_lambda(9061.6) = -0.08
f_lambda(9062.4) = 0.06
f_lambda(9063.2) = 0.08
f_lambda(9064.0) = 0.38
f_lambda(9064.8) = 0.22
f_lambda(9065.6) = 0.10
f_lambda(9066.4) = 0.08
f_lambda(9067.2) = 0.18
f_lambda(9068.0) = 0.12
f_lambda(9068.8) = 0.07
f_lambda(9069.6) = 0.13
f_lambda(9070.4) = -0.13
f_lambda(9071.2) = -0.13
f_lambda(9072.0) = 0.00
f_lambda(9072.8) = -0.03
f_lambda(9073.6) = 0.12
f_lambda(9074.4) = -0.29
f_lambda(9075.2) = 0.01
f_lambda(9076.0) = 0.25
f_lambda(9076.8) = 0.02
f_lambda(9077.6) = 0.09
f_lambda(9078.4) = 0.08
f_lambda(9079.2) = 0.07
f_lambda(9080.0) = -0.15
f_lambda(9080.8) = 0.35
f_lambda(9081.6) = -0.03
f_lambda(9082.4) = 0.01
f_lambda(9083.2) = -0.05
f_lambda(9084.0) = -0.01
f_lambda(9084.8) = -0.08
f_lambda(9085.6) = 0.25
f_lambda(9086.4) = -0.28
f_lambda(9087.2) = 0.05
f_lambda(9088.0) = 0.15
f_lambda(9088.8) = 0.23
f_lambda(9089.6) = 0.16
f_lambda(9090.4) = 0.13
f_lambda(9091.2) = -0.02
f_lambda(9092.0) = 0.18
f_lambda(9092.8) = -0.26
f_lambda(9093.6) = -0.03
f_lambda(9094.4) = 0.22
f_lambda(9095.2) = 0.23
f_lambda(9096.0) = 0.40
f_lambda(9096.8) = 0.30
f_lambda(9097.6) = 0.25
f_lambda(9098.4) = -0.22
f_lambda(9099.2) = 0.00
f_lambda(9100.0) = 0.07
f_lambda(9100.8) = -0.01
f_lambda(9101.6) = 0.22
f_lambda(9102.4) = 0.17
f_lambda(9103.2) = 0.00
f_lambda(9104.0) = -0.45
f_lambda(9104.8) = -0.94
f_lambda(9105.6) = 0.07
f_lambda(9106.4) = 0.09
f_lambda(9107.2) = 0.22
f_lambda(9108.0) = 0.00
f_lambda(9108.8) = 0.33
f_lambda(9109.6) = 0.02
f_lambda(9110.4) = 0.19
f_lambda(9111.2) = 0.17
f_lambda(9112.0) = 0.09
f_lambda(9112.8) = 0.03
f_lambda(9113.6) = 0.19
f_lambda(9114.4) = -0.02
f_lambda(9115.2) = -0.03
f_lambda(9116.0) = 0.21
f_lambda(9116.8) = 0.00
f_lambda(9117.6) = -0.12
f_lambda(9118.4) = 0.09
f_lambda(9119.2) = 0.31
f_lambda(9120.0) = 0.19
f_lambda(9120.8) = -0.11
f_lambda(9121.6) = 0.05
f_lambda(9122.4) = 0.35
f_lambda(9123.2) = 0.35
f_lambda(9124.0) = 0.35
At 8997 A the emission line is Hbeta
